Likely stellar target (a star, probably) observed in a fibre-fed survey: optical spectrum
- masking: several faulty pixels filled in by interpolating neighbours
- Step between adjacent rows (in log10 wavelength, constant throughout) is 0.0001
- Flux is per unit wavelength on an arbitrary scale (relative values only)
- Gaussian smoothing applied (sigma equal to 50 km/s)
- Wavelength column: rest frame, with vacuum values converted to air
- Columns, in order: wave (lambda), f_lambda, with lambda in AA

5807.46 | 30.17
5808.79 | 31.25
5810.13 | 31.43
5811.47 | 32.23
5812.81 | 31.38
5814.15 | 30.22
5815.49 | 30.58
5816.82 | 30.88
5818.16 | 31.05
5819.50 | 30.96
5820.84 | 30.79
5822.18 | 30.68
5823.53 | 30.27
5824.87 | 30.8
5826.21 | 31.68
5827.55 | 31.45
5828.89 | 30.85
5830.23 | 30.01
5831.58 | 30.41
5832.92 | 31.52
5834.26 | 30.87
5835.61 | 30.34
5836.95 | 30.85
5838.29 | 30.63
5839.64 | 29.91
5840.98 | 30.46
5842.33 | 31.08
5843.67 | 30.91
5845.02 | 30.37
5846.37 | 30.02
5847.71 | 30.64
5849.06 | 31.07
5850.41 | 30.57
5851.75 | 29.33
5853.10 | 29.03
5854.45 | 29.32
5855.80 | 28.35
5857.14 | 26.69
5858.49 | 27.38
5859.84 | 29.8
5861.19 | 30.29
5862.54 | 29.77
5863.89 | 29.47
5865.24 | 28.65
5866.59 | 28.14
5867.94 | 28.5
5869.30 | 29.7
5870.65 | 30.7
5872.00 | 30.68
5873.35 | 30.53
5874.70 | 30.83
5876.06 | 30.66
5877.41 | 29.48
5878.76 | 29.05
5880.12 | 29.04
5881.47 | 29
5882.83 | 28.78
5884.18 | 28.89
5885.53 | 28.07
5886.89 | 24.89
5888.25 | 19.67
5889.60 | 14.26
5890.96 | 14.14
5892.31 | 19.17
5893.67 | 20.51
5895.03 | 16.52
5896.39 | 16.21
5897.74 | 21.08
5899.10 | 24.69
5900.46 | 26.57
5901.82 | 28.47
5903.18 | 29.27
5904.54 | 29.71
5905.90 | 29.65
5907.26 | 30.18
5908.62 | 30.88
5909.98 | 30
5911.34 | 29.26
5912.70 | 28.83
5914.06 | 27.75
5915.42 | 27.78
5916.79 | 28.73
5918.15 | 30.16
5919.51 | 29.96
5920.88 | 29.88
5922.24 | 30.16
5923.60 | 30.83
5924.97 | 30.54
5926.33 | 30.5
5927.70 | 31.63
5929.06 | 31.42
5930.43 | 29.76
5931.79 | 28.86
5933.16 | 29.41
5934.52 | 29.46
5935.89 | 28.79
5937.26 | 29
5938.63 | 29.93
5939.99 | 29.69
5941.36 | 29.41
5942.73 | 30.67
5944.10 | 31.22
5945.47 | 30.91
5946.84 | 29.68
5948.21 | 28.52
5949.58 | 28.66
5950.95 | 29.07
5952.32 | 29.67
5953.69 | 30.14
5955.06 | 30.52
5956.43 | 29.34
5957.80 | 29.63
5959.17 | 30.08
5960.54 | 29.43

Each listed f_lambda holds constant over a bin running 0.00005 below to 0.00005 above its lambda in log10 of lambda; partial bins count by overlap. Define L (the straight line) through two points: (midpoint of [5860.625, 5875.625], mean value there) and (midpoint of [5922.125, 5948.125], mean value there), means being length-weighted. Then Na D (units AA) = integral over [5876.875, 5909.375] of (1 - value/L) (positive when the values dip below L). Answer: 5.4 AA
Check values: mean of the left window 29.8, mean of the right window 30.1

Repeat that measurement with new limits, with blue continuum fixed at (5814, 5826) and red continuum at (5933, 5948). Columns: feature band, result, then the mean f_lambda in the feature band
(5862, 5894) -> 3.7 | 26.8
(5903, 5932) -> 0.1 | 29.8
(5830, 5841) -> 0.0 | 30.6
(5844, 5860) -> 0.6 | 29.4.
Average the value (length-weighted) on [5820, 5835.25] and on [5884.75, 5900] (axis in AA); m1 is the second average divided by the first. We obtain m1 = 0.65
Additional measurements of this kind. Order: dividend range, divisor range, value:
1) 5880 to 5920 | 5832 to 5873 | 0.86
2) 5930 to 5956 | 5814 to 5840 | 0.96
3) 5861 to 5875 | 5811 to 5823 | 0.96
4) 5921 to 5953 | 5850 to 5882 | 1.02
